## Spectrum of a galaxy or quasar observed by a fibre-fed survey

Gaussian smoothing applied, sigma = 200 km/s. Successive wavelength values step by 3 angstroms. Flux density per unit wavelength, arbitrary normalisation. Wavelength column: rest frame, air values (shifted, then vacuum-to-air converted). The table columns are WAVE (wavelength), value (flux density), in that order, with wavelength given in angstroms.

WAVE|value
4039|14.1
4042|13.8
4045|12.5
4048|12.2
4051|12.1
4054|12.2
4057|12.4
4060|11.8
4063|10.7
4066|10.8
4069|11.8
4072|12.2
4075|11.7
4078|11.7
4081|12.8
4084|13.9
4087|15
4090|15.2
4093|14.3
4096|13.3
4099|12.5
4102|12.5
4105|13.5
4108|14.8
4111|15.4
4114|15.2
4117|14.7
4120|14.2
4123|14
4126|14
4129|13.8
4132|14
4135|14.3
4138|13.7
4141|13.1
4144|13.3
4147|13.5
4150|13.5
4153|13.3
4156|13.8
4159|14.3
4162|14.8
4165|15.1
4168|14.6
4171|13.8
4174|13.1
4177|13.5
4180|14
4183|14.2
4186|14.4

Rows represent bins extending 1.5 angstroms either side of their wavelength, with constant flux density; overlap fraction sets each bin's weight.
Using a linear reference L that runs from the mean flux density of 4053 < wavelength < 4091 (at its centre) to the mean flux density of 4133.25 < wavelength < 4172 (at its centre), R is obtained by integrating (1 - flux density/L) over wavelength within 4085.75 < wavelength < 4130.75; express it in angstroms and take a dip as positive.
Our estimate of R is -3.6 angstroms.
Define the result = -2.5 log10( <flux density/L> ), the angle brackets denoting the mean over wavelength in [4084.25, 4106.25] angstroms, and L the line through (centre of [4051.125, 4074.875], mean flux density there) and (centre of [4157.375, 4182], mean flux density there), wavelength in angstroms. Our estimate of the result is -0.11 mag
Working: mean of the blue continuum 11.7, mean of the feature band 13.8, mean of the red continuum 14.1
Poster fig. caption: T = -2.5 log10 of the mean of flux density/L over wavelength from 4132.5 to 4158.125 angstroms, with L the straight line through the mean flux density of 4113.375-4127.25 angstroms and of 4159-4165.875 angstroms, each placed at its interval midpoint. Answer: 0.079 mag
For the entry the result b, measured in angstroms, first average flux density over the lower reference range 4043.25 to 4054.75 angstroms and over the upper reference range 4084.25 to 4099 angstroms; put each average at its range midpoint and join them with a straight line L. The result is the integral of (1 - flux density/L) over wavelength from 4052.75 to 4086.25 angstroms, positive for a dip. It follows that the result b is 2.91 angstroms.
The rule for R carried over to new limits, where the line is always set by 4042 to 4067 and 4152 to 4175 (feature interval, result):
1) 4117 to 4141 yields -1.0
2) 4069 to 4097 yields -1.6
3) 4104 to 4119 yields -1.9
